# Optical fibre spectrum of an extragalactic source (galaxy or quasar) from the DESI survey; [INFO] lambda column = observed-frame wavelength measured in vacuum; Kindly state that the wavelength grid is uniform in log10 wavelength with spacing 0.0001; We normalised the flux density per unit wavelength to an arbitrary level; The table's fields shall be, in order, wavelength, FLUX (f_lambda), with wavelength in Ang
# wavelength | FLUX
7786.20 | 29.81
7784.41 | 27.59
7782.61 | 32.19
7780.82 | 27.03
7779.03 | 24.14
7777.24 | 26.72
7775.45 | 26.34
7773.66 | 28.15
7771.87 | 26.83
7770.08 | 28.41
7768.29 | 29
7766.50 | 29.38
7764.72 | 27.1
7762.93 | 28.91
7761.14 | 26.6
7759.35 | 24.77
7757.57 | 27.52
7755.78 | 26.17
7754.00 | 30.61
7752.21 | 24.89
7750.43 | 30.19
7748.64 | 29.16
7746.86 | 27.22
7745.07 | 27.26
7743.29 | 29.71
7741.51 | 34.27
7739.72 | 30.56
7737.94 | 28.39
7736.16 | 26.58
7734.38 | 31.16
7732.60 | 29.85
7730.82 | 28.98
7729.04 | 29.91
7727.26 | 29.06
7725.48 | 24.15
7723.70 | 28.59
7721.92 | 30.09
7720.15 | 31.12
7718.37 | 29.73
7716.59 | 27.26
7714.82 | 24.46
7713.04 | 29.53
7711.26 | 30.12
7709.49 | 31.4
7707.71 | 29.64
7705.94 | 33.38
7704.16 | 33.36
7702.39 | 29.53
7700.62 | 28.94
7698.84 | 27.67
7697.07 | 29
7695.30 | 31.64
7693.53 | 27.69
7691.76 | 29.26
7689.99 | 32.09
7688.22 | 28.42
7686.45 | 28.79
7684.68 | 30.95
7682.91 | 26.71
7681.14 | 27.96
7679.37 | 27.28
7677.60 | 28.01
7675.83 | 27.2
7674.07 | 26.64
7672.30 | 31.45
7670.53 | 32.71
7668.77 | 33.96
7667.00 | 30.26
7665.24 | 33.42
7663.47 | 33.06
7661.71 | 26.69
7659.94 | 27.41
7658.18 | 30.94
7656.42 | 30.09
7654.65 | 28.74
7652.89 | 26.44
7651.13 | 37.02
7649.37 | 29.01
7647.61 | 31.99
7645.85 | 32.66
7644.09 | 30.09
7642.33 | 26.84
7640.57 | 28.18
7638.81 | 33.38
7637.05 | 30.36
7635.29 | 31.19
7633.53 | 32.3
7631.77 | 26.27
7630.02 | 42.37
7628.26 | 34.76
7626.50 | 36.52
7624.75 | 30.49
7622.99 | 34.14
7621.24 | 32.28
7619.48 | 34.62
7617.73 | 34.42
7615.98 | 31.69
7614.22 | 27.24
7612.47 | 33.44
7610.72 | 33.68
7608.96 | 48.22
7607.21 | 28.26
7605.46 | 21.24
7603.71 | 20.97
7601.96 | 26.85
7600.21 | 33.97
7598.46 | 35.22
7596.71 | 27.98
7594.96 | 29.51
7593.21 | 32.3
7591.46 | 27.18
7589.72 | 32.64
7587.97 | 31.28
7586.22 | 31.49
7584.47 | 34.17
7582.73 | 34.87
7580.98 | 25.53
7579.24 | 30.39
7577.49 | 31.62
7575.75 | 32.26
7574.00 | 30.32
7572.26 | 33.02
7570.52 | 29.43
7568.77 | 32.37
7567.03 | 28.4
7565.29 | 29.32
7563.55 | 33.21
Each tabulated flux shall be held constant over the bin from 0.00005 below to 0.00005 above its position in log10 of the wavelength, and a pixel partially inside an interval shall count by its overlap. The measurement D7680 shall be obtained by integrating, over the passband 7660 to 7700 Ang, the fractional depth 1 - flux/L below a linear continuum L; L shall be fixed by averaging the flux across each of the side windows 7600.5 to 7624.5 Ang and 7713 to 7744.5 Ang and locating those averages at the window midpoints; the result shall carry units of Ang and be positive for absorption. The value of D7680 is 0.6 Ang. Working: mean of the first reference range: 31.4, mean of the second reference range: 29.1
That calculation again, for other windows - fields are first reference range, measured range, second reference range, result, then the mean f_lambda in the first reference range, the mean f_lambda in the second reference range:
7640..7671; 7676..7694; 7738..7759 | 0.8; 30.5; 28.7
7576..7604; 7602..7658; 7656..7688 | -2.6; 30.6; 29.6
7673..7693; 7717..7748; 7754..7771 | -1.3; 28.5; 27.7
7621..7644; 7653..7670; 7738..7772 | 0.5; 32.2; 28.4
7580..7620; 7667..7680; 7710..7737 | 0.0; 31.1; 28.8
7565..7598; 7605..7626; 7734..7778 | -1.7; 30.8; 28.2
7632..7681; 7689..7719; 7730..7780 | -0.5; 30.2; 28.2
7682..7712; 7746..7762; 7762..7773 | 0.6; 29.9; 28.3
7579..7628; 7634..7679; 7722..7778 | 0.1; 31.5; 28.3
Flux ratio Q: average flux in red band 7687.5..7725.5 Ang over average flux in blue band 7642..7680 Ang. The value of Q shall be 1.0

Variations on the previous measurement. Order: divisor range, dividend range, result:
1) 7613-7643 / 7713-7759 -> 0.89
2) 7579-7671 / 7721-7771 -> 0.91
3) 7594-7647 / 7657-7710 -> 0.94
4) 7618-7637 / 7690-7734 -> 0.88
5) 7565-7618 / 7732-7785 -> 0.91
